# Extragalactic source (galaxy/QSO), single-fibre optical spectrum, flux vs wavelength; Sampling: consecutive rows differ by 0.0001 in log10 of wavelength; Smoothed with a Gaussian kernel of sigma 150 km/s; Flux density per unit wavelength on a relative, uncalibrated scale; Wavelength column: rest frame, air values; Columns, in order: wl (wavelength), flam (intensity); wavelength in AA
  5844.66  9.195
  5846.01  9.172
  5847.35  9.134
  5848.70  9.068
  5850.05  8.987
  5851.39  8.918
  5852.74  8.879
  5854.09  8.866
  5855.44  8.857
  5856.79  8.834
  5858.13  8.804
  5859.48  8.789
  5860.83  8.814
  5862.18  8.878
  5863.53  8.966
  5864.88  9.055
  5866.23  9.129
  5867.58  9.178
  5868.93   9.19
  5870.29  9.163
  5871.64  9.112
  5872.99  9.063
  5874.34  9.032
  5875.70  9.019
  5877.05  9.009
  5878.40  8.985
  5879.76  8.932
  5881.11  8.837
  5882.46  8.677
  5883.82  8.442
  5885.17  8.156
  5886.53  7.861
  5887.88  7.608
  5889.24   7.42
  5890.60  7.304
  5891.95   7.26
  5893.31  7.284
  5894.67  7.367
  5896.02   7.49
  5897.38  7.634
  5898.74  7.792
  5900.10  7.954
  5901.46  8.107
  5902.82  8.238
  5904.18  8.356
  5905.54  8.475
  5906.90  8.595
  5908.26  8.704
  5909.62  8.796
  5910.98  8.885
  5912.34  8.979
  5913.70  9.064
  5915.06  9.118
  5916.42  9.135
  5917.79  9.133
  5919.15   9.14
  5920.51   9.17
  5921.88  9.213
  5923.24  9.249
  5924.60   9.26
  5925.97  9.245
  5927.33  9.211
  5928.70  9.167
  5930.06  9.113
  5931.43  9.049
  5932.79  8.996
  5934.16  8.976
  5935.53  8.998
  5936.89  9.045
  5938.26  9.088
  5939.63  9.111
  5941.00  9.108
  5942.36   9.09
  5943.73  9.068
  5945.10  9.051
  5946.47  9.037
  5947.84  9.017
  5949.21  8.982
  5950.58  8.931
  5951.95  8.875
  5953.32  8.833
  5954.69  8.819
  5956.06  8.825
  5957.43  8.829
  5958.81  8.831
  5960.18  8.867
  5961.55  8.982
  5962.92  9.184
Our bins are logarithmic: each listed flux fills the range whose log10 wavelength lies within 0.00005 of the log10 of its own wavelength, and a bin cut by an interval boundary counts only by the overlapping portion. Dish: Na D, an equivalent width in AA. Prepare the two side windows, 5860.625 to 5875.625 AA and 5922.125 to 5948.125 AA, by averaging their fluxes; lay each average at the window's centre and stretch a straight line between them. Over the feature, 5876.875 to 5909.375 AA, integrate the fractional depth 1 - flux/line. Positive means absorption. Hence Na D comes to 3.5 AA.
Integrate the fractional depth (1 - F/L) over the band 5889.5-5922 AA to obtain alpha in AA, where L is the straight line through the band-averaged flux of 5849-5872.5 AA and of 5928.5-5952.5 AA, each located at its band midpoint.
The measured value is 2.3 AA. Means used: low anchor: 8.97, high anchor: 9.04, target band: 8.36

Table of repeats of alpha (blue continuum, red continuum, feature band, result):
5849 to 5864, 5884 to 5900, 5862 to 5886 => -1.98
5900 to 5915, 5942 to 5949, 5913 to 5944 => -0.96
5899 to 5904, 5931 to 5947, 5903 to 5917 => -0.80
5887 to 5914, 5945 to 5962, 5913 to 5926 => -1.26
